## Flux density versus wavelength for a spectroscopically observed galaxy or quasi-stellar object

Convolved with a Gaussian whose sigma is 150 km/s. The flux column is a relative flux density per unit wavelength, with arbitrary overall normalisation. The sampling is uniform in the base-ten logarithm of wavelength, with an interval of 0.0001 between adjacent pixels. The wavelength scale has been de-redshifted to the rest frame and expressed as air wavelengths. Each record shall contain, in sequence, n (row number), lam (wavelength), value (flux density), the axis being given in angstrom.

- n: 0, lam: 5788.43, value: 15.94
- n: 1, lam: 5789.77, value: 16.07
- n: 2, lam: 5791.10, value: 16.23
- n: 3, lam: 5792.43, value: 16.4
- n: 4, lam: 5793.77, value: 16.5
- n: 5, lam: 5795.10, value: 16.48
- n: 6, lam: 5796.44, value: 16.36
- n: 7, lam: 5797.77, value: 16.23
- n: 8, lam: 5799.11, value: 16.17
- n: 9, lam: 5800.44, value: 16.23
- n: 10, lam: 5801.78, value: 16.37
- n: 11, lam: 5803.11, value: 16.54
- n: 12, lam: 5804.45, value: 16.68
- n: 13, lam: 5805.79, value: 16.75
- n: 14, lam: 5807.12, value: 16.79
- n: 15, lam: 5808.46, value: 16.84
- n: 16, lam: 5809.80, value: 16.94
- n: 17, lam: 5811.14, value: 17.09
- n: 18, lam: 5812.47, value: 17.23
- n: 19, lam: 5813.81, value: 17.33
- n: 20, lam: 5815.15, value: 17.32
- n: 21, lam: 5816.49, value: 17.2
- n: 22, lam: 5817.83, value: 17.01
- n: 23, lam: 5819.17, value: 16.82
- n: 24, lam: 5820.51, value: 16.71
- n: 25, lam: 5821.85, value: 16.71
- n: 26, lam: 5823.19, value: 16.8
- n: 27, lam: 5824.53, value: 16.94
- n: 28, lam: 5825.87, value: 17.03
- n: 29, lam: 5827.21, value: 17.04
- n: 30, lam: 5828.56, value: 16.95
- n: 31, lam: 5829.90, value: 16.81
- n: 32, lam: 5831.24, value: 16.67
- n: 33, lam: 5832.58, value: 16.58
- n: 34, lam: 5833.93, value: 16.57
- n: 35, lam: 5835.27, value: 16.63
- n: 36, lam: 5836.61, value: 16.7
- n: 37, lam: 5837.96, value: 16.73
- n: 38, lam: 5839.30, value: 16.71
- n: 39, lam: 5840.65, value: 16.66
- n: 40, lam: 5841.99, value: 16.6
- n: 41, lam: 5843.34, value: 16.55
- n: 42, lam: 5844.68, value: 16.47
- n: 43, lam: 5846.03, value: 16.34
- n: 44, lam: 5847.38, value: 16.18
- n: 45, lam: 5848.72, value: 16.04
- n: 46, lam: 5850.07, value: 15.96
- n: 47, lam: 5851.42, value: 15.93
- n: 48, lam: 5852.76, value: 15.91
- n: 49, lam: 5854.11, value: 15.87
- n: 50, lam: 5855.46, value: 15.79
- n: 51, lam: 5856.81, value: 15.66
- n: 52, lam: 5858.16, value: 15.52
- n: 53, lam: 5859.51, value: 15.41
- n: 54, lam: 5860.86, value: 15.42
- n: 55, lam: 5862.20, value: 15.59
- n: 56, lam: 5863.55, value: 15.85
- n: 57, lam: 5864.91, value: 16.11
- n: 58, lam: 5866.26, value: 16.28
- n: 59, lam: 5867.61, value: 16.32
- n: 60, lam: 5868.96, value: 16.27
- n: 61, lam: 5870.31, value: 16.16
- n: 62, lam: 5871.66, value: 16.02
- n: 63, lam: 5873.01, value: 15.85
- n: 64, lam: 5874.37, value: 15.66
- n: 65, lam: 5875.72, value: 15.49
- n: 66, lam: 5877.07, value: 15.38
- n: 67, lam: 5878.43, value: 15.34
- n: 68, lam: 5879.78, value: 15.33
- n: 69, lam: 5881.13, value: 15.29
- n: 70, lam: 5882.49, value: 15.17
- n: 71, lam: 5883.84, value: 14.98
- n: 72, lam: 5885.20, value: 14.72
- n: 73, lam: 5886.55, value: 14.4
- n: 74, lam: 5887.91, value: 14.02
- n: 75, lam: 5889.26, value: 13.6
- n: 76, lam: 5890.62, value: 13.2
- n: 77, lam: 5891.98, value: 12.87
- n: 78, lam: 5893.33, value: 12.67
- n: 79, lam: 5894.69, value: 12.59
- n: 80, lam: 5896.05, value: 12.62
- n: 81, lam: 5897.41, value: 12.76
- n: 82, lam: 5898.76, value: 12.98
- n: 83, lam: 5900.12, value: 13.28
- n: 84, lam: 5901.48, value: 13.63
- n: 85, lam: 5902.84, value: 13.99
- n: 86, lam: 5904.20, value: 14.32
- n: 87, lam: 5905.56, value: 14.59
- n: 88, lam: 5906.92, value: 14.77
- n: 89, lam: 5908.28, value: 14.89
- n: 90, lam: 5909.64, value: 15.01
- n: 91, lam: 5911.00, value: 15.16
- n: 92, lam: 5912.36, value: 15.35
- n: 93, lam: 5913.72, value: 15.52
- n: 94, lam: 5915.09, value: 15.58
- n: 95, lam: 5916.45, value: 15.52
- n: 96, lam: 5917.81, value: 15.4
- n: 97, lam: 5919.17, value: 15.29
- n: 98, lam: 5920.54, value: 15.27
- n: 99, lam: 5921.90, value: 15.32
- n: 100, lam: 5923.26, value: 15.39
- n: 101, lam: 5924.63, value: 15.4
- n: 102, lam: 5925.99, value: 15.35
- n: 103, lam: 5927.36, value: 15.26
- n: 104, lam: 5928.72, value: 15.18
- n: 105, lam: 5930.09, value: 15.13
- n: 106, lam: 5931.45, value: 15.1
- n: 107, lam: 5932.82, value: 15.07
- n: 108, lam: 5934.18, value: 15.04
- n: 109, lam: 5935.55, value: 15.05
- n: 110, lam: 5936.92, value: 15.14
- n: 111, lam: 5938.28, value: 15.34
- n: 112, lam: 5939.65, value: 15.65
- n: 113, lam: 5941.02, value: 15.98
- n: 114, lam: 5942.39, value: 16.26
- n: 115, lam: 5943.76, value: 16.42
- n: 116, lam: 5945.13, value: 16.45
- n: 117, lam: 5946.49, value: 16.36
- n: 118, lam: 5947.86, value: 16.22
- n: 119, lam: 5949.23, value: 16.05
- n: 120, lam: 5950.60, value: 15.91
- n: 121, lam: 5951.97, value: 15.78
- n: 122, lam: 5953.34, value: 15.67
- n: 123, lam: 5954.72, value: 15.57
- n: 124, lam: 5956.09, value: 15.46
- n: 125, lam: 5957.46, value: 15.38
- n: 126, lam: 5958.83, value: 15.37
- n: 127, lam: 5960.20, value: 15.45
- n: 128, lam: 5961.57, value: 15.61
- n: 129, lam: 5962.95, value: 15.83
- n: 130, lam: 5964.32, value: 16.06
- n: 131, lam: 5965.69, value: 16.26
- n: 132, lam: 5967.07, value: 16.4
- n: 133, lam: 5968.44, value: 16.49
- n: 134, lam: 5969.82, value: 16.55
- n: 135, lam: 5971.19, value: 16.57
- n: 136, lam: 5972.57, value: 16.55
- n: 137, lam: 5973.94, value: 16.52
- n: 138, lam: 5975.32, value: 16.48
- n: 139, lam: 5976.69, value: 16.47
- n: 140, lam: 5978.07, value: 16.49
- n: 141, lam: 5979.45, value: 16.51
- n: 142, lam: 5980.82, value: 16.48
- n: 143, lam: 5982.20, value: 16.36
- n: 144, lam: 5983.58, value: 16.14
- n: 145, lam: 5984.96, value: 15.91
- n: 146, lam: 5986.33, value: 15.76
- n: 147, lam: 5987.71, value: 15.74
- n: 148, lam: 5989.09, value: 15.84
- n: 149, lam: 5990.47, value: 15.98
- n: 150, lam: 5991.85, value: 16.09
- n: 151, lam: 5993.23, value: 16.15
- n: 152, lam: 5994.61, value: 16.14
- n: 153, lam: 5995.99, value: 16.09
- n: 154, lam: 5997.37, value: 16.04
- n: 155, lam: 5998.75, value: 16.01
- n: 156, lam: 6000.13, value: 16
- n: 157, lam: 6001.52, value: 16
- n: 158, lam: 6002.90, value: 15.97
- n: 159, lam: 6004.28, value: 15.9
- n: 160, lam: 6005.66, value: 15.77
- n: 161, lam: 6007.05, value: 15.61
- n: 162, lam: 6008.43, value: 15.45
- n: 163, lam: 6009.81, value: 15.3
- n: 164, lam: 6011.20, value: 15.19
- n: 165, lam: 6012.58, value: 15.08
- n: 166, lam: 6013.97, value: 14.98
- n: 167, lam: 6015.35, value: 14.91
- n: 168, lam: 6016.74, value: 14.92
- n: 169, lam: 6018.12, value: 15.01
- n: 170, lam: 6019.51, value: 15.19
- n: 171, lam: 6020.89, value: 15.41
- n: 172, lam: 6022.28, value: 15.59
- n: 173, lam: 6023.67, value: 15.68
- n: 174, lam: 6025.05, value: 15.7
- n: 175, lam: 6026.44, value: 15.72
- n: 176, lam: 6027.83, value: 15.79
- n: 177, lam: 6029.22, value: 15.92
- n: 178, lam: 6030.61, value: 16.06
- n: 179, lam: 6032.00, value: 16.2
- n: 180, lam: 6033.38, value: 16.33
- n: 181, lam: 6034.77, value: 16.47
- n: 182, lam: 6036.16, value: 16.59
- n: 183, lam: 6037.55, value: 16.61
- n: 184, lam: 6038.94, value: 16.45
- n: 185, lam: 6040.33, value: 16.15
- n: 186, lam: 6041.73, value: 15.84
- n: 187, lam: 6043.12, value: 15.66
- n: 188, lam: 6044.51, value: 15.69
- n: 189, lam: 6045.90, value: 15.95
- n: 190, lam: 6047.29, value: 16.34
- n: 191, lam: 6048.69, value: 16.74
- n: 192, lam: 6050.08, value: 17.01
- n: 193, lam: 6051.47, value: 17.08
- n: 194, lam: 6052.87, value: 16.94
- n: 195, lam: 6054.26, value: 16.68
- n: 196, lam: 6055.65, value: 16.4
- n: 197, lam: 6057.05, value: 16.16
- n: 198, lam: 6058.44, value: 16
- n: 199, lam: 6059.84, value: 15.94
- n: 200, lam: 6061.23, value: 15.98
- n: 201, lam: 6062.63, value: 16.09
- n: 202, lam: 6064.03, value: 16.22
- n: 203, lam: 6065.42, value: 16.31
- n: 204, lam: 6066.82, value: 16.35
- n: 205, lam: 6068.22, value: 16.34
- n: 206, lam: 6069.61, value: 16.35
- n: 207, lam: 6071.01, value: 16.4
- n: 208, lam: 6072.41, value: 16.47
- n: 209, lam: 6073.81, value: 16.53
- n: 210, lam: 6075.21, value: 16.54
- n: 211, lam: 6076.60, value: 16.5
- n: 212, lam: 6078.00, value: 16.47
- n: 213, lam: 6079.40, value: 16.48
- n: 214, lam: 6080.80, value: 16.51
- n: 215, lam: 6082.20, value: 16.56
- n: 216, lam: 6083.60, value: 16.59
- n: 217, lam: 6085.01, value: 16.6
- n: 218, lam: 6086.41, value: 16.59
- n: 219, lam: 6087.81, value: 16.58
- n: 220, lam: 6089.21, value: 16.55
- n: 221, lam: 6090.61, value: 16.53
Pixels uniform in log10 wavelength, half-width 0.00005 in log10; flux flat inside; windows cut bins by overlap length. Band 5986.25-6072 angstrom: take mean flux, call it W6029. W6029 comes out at 16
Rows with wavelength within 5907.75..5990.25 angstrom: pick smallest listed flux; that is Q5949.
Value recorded 14.89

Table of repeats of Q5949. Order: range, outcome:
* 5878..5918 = 12.59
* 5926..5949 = 15.04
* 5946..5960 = 15.37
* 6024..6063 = 15.66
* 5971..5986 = 15.91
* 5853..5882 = 15.29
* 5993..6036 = 14.91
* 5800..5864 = 15.41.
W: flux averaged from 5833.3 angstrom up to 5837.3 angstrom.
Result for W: 16.6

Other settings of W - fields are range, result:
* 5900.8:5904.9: 14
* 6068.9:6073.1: 16.4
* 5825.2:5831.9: 16.9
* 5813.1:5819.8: 17.1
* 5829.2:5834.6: 16.7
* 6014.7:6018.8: 14.9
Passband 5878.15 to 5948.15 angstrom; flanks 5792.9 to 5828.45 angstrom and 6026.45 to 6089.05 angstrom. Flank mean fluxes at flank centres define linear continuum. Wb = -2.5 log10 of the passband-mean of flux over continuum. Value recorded 0.12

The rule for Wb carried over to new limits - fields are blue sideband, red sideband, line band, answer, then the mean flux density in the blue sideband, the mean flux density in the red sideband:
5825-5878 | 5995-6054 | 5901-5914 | 0.10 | 16.2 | 15.9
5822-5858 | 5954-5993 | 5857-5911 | 0.11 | 16.5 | 16.1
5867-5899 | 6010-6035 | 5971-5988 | -0.07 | 14.6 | 15.5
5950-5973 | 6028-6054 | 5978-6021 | 0.02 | 15.9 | 16.3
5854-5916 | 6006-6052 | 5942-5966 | -0.04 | 14.8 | 15.8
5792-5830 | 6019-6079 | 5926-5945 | 0.07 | 16.8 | 16.2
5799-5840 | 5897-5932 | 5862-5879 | -0.01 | 16.8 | 14.8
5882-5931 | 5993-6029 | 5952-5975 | -0.06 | 14.5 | 15.6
